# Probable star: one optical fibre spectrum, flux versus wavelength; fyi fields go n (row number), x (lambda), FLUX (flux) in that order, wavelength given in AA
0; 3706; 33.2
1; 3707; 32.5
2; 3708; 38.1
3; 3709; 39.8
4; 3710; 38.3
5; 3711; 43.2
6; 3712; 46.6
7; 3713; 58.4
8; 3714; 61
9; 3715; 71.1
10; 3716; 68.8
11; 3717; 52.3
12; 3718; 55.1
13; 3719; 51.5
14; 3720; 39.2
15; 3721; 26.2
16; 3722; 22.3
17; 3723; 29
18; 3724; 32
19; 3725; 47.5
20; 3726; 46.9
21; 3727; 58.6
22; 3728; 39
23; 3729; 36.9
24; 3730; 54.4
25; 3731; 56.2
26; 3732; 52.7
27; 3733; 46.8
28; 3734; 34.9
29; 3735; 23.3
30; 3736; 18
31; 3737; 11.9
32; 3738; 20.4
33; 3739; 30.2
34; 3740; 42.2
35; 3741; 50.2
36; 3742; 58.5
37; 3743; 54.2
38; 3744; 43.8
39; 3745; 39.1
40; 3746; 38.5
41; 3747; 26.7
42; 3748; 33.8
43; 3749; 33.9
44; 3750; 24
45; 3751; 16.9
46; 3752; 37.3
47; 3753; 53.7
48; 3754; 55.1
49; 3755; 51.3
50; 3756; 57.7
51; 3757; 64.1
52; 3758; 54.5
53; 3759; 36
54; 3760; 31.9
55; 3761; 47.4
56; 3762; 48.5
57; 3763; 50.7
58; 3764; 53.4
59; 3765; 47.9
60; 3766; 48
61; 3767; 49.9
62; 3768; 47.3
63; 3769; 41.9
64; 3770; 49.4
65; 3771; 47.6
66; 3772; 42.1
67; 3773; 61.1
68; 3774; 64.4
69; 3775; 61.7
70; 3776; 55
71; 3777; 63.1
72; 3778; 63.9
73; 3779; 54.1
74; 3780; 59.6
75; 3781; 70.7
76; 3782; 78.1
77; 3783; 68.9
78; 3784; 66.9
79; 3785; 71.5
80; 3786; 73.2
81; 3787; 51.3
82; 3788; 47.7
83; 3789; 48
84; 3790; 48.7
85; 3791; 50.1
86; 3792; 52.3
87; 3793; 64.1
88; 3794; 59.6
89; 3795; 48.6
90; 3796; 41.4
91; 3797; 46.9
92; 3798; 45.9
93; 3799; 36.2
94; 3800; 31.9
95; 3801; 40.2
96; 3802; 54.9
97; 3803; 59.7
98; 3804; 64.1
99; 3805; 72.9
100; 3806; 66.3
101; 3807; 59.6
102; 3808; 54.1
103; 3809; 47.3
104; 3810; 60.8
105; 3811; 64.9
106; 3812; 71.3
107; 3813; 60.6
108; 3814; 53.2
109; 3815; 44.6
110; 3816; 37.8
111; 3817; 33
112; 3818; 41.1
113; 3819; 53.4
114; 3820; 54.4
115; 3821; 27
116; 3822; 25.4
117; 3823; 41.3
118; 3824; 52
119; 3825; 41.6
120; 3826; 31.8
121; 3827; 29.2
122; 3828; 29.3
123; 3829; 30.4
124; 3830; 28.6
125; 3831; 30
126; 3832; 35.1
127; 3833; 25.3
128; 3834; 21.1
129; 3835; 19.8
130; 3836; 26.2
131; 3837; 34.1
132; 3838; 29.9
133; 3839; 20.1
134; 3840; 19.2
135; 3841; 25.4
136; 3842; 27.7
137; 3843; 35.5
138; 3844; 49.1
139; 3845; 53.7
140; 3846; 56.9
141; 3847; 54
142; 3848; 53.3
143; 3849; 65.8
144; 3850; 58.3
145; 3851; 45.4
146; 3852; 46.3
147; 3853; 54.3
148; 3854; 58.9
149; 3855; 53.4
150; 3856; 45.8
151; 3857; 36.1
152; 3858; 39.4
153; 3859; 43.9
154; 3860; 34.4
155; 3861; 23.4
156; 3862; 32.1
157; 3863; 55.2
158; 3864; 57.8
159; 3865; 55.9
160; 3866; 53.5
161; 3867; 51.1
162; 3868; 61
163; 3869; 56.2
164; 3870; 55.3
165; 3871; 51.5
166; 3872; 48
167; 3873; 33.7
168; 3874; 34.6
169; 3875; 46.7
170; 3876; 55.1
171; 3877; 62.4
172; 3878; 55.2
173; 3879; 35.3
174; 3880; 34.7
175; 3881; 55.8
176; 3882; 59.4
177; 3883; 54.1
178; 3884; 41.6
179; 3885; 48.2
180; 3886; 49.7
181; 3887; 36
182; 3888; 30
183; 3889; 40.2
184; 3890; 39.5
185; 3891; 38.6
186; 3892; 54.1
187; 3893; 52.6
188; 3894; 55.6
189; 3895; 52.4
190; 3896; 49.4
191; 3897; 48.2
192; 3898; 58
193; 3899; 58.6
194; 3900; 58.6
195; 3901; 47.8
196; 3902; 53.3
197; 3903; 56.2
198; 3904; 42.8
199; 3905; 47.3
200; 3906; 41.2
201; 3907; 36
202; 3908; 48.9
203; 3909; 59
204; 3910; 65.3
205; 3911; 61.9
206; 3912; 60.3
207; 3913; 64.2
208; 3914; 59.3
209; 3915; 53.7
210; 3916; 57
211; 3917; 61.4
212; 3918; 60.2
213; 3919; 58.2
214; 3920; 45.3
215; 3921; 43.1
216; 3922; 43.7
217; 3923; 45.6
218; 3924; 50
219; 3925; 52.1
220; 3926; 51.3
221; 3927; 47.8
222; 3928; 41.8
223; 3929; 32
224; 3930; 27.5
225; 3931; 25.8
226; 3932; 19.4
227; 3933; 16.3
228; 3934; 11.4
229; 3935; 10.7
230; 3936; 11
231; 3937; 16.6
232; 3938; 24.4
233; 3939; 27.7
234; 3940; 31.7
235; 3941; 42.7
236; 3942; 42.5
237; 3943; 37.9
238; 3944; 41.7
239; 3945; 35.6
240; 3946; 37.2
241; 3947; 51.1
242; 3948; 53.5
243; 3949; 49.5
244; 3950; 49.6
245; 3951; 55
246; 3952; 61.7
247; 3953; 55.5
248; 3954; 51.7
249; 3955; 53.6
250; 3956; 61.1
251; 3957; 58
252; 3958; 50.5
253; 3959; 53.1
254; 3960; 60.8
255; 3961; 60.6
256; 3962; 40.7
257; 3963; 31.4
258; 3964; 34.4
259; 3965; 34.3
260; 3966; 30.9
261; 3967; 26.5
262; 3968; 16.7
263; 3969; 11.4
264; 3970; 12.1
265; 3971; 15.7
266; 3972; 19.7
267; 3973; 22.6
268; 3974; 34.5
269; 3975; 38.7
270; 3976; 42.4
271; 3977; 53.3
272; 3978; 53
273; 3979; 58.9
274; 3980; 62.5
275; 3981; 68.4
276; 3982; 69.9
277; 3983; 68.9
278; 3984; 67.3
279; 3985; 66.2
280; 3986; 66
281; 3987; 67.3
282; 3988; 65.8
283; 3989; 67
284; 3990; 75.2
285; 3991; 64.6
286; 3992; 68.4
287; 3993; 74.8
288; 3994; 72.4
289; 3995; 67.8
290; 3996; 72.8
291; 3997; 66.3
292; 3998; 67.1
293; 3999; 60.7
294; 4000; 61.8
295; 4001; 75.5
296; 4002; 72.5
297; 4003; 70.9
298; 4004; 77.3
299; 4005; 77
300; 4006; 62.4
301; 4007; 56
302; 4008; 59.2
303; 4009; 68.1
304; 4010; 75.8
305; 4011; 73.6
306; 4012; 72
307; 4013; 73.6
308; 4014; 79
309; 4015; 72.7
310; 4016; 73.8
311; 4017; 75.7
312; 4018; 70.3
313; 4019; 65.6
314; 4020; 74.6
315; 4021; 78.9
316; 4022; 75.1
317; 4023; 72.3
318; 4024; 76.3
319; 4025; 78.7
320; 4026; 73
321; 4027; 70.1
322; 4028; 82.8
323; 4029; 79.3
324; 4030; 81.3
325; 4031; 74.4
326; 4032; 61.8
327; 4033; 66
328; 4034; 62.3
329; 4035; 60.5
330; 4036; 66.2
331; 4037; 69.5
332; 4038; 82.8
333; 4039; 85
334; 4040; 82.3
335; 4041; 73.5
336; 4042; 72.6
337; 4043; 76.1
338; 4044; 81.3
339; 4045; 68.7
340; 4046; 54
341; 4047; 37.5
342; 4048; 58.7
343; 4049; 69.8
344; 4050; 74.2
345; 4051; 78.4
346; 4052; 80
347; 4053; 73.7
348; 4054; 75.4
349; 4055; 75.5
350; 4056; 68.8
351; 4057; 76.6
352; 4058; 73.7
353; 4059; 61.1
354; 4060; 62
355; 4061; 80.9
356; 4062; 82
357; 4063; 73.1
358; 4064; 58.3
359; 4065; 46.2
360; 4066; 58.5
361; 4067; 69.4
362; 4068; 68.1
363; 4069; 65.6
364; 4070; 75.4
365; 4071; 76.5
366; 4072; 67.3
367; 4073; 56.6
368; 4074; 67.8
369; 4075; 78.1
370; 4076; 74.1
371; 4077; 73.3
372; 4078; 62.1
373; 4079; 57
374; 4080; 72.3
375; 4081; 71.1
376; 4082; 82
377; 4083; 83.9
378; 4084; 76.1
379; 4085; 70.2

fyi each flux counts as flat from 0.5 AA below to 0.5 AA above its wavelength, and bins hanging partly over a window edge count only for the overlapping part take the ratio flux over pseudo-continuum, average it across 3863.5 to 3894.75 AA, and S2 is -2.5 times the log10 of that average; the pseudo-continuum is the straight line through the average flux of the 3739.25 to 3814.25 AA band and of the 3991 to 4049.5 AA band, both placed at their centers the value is 0.226 mag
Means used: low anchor 51.8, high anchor 70.8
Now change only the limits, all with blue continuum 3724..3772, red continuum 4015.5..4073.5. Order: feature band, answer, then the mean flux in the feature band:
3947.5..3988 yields 0.318 mag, 47.4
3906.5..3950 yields 0.373 mag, 42.2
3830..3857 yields 0.287 mag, 39.9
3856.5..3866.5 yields 0.233 mag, 43.2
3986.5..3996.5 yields -0.061 mag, 69.6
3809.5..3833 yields 0.176 mag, 42.1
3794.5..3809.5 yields -0.076 mag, 51.3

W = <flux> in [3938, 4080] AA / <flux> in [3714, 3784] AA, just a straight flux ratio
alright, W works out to 1.32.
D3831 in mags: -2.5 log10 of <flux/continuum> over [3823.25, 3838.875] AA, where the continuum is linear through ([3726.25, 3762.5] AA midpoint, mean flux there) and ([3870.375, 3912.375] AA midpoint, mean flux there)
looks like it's 0.43 mag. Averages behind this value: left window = 41.2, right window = 49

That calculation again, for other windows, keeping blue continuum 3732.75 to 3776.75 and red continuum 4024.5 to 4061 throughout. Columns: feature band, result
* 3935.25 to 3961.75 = 0.36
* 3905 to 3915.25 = 0.08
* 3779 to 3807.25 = -0.20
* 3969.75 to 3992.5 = 0.21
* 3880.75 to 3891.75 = 0.25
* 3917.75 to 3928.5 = 0.22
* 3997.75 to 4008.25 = 0.00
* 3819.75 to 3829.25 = 0.36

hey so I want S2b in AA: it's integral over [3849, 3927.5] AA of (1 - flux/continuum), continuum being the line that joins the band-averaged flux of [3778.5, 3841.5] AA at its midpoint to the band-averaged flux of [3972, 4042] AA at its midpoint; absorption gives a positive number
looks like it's 7.5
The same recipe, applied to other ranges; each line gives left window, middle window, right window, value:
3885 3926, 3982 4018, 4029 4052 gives -2.9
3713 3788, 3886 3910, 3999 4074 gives 4.5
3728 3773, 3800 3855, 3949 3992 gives 1.0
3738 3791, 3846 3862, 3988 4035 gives 2.8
